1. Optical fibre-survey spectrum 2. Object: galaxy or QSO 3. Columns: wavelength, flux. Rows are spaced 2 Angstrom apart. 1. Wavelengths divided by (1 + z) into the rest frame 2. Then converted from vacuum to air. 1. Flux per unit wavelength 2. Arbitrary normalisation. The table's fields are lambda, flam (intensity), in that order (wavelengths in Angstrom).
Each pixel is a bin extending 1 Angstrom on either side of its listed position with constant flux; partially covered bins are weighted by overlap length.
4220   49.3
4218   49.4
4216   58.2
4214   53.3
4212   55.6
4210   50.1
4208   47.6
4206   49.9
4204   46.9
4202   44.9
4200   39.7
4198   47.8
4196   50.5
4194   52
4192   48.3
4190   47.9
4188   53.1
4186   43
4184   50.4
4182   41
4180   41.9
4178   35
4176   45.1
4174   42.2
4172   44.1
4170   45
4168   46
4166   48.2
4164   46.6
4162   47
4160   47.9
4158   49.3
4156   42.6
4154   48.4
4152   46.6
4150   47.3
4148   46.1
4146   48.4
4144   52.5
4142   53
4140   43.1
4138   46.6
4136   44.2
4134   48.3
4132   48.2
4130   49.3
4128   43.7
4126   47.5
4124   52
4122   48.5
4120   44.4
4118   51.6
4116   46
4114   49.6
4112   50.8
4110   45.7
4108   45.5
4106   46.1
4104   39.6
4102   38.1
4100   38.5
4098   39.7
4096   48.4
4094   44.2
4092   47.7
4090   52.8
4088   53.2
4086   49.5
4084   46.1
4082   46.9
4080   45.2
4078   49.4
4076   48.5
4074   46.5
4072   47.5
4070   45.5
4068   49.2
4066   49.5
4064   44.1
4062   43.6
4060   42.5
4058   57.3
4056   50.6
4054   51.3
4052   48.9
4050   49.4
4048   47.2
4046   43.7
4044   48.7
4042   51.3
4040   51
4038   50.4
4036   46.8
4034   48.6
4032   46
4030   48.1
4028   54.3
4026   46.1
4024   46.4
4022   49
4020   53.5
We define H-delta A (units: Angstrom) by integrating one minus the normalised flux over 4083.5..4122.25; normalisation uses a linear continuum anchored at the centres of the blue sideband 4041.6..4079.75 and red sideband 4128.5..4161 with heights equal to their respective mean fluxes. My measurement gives 1.2 Angstrom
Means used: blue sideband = 48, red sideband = 47.6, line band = 46.3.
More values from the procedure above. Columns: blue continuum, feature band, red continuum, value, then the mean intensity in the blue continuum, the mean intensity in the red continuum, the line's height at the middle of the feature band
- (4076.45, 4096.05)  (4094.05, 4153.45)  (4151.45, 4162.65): 1.4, 48.3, 47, 47.6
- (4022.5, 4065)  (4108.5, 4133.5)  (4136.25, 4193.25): -0.5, 48.4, 46.3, 47.1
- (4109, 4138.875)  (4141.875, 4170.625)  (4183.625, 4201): 0.2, 47.8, 48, 47.9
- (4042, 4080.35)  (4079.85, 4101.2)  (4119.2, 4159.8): 0.6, 48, 47.5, 47.8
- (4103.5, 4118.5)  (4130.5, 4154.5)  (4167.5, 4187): -1.3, 46.9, 43.3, 45.2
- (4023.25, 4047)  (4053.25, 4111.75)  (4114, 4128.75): 1.8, 48.5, 47.9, 48.1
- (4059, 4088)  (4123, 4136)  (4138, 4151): 0.0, 46.9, 48.3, 48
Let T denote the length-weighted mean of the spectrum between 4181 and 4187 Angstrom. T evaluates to 44.8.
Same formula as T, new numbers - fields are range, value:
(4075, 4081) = 47.7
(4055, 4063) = 48.5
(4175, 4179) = 40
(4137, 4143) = 47.6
